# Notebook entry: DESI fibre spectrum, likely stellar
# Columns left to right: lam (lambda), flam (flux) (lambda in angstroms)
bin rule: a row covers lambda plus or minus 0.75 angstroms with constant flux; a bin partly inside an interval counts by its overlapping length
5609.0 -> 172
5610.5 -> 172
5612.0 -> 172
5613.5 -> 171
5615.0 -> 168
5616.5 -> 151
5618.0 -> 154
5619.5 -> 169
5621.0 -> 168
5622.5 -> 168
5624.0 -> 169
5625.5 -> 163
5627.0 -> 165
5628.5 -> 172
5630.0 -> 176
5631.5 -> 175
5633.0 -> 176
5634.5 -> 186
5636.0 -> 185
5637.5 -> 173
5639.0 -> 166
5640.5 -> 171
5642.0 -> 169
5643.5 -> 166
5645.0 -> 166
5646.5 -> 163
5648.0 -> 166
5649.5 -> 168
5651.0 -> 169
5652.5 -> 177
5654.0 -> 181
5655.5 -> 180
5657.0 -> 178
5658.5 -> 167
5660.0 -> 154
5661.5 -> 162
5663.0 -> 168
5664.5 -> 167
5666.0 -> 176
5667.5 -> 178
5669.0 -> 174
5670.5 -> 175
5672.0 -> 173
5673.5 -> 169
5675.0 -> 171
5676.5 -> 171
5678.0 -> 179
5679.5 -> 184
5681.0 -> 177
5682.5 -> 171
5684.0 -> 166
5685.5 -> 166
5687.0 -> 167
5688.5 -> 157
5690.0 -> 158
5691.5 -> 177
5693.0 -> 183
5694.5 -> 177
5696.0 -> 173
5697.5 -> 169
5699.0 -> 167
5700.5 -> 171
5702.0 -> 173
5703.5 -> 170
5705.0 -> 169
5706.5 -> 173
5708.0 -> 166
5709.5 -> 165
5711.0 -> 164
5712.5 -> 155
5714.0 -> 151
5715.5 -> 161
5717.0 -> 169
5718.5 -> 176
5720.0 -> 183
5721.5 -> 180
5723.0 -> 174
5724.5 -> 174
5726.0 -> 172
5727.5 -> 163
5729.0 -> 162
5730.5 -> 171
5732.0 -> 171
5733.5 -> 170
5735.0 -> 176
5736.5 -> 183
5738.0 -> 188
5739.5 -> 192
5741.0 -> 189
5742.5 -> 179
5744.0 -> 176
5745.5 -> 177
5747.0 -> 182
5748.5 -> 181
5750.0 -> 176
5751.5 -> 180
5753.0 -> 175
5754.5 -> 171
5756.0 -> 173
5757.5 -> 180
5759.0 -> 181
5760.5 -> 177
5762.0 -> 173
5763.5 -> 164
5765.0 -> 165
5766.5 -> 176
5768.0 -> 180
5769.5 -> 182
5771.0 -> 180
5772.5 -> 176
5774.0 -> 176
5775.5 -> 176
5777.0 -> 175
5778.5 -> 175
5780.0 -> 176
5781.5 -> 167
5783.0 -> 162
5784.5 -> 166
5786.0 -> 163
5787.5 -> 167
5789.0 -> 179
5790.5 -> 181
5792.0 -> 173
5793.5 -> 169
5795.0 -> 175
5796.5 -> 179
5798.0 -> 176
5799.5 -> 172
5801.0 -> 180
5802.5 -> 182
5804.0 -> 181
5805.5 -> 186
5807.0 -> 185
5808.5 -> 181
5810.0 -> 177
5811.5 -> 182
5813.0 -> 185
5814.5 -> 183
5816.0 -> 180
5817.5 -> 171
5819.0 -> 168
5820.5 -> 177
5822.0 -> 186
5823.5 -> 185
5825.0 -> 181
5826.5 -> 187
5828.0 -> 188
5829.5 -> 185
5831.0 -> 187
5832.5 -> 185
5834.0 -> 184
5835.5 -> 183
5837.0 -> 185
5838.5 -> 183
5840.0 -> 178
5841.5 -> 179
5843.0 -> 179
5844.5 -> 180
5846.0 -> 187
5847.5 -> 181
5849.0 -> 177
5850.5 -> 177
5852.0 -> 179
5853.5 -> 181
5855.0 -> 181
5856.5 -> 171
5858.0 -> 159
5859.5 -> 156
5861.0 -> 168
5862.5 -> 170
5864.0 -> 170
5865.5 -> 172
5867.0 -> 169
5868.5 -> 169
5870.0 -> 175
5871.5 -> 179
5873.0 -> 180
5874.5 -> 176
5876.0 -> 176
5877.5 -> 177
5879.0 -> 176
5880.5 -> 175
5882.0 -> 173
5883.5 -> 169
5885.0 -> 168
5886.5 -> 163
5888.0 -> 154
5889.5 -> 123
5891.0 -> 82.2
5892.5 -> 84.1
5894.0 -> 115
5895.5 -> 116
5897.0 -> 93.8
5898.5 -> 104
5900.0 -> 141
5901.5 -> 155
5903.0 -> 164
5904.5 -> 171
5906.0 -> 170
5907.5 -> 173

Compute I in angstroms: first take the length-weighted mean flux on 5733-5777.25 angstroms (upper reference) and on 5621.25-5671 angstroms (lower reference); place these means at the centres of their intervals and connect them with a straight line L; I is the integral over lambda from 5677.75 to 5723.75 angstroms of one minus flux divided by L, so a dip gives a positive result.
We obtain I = 1.2 angstroms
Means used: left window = 171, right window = 178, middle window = 170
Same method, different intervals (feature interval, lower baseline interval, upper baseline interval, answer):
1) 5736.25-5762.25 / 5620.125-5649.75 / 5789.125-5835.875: -0.4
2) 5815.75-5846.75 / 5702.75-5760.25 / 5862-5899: -4.3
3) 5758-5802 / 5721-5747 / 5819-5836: 1.5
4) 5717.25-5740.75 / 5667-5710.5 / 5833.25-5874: -0.5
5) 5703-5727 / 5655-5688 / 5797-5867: 0.6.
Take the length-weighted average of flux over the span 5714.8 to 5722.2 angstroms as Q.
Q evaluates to 174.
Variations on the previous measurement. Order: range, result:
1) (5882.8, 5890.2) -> 156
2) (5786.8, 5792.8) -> 175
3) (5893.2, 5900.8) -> 114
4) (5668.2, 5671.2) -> 175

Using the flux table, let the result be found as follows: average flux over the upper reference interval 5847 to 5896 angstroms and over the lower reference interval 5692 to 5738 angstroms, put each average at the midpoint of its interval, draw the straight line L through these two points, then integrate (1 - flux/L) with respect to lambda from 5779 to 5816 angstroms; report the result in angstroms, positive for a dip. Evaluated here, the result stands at -2.25 angstroms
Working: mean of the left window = 171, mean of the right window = 162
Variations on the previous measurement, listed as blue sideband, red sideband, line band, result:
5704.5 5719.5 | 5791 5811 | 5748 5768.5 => -0.4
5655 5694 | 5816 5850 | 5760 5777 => 0.2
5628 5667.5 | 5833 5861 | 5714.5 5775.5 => -0.4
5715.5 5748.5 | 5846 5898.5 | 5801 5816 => -1.4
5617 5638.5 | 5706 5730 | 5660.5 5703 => -0.5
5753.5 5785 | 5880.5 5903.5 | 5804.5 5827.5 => -3.2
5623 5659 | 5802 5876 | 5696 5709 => 0.3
